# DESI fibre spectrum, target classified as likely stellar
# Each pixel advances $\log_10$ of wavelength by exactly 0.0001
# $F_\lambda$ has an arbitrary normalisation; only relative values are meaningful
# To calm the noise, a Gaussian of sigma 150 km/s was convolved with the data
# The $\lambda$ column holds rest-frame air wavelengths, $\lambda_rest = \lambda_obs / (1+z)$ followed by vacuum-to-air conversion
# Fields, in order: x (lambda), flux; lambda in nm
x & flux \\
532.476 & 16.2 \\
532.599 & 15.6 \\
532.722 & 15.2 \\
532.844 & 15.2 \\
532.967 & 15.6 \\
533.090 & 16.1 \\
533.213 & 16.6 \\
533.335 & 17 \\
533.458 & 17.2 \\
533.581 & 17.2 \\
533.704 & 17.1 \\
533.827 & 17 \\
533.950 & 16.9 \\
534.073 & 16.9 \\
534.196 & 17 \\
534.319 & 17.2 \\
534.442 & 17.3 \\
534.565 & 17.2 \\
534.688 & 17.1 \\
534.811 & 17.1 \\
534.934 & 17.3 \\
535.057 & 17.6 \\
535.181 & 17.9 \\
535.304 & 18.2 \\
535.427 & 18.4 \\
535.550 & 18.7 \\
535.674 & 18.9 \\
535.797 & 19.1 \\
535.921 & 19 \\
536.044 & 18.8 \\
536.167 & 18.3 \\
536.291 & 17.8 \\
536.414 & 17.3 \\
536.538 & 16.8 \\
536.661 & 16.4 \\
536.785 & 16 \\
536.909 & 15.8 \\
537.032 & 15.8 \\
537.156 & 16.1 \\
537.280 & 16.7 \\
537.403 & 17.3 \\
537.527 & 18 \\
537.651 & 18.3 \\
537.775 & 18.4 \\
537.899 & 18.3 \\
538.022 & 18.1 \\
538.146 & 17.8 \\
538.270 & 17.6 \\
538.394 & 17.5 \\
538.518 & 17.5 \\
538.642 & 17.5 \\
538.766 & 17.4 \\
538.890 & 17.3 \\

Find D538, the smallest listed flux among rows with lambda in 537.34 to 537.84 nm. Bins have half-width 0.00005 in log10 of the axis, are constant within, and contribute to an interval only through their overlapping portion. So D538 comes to 17.3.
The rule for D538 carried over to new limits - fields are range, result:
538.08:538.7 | 17.5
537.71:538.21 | 17.8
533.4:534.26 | 16.9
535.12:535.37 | 17.9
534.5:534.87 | 17.1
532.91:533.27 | 15.6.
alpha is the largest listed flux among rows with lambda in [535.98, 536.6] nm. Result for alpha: 18.8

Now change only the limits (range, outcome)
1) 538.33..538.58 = 17.5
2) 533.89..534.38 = 17.2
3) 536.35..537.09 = 17.3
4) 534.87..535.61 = 18.7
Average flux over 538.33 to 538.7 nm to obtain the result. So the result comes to 17.5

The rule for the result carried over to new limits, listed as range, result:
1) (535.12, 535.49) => 18.2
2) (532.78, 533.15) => 15.6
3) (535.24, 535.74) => 18.6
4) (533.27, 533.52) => 17.1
